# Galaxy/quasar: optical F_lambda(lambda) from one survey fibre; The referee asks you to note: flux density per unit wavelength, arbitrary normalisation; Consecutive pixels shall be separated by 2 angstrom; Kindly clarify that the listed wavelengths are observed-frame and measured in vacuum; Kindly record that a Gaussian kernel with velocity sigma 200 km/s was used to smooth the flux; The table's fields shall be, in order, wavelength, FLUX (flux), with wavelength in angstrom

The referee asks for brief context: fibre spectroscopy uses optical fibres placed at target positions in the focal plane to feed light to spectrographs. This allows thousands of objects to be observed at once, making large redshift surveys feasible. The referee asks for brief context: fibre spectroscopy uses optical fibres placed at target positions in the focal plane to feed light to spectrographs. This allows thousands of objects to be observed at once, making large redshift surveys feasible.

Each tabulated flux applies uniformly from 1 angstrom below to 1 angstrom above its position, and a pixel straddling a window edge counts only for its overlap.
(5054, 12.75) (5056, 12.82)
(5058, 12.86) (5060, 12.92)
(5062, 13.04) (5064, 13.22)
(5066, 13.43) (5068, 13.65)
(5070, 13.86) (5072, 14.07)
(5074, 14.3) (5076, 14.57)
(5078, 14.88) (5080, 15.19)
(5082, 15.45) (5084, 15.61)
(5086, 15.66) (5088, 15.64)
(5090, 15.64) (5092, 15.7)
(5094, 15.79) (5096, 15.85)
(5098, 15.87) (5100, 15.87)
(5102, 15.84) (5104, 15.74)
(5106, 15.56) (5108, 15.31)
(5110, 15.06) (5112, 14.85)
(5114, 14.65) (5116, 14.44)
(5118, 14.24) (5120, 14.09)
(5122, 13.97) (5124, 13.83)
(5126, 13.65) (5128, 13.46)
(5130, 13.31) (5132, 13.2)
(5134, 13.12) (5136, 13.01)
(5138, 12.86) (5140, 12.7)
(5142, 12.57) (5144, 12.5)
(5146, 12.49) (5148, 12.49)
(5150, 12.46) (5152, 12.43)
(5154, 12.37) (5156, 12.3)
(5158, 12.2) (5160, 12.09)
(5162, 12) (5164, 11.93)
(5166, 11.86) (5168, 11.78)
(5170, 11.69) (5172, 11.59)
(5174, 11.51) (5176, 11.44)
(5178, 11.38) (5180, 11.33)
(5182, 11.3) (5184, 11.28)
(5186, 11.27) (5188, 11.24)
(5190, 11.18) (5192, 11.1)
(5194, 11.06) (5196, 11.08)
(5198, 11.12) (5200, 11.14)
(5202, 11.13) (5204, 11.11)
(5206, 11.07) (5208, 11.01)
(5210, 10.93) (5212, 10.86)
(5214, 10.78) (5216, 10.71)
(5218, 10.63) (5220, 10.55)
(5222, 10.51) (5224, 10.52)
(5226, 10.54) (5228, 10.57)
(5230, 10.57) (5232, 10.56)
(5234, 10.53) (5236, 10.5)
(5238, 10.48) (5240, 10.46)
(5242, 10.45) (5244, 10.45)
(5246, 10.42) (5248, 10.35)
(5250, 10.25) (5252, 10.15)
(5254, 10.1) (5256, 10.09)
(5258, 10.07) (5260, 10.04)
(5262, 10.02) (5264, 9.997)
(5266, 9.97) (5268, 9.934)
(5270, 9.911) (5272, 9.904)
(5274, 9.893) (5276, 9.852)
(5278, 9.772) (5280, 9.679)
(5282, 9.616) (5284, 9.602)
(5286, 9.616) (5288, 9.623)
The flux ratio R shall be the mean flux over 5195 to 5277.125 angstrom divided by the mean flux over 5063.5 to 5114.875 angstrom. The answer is 0.69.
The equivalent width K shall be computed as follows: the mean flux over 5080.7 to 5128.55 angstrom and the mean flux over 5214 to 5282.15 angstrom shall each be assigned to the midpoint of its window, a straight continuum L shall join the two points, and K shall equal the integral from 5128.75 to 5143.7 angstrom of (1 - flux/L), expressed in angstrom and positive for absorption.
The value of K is 1.1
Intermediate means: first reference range 15.1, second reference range 10.3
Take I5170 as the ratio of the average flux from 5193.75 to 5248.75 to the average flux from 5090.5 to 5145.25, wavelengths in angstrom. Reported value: 0.75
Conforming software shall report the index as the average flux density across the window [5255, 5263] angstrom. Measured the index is 10.1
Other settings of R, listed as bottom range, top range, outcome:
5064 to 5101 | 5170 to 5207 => 0.75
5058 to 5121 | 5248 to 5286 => 0.67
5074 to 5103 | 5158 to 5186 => 0.75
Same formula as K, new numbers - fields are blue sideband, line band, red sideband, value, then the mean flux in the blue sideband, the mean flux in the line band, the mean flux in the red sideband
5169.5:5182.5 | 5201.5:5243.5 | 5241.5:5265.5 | 0.1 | 11.5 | 10.7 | 10.2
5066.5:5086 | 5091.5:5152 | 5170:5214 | -3.6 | 14.6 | 14.1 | 11.2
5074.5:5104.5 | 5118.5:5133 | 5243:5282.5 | 0.7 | 15.5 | 13.7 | 10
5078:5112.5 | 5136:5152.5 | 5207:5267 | 1.4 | 15.6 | 12.6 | 10.4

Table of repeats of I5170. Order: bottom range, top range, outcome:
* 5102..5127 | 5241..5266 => 0.69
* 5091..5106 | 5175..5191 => 0.72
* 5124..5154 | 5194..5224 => 0.85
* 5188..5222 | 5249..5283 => 0.91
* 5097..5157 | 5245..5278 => 0.73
